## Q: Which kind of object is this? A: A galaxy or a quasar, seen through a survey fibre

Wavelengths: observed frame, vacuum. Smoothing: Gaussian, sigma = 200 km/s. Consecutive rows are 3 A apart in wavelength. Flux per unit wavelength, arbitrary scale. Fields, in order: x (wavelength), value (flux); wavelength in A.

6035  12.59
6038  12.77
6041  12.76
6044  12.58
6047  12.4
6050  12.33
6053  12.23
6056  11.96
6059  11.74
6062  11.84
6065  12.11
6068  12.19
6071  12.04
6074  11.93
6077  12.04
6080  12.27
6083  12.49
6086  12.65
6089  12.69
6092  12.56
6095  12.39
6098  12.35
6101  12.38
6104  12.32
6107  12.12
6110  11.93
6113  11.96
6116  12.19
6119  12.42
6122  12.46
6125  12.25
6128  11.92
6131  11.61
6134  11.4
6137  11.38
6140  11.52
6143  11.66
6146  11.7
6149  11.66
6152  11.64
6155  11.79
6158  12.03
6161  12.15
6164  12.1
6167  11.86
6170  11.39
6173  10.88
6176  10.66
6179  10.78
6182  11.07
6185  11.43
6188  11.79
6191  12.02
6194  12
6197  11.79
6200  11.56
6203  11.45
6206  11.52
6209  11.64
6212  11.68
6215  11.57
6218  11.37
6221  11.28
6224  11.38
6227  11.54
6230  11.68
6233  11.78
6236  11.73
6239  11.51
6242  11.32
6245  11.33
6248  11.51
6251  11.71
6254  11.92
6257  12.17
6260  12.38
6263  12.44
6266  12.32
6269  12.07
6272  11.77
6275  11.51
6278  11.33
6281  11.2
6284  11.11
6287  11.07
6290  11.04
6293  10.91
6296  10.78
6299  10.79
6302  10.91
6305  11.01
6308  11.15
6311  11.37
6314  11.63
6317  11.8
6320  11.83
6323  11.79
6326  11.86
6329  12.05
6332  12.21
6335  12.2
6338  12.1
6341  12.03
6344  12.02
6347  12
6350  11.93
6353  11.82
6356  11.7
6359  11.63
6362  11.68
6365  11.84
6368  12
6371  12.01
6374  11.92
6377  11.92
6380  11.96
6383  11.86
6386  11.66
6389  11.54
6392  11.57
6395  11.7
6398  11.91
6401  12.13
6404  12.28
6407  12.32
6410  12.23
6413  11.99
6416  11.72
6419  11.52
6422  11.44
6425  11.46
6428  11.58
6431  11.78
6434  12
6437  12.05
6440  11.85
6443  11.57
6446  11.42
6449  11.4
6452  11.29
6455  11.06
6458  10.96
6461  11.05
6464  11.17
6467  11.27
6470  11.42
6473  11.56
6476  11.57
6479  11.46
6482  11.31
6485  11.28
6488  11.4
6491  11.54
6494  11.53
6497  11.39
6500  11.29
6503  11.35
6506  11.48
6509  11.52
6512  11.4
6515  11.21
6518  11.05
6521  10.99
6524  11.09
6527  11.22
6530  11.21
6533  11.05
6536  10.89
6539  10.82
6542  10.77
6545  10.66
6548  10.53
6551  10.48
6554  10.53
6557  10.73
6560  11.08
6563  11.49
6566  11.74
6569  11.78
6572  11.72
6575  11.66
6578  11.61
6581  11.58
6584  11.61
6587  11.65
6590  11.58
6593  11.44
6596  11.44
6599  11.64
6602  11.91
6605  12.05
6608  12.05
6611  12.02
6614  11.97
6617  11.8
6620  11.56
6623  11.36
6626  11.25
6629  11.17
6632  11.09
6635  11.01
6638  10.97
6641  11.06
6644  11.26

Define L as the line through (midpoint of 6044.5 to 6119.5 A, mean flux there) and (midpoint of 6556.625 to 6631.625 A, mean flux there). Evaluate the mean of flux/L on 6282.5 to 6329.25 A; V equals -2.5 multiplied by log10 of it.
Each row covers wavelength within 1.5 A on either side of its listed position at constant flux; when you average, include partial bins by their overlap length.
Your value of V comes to 0.06 mag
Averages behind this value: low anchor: 12.2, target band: 11.3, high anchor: 11.6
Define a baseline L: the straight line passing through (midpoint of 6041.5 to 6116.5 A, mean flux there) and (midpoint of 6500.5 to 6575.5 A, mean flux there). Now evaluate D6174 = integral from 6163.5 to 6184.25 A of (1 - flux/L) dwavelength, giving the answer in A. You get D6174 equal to 1.4 A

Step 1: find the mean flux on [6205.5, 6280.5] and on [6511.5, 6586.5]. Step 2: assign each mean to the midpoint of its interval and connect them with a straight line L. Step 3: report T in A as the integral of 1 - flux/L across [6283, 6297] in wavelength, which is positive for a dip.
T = 0.8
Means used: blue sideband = 11.7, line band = 11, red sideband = 11.2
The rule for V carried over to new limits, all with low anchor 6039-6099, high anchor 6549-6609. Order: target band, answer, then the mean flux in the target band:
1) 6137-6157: 0.05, 11.6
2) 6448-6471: 0.04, 11.2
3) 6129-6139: 0.06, 11.5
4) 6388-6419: -0.02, 11.9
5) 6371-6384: -0.01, 11.9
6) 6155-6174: 0.03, 11.8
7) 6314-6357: -0.01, 11.9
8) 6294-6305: 0.10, 10.9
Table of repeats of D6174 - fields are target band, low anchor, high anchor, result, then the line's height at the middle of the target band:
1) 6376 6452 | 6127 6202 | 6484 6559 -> -3.65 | 11.2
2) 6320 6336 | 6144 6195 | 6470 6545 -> -0.80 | 11.4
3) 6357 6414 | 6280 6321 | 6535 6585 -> -3.72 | 11.2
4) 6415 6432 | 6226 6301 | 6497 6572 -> -0.42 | 11.3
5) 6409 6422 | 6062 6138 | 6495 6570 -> -0.47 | 11.4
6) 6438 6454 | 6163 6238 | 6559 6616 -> 0.16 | 11.6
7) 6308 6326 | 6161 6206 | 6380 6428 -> 0.06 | 11.7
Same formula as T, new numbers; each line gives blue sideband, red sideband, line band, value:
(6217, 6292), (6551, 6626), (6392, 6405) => -0.4 A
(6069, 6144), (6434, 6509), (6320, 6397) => -1.6 A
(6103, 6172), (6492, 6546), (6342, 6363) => -0.6 A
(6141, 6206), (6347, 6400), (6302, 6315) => 0.6 A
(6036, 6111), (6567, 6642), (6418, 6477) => 1.5 A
